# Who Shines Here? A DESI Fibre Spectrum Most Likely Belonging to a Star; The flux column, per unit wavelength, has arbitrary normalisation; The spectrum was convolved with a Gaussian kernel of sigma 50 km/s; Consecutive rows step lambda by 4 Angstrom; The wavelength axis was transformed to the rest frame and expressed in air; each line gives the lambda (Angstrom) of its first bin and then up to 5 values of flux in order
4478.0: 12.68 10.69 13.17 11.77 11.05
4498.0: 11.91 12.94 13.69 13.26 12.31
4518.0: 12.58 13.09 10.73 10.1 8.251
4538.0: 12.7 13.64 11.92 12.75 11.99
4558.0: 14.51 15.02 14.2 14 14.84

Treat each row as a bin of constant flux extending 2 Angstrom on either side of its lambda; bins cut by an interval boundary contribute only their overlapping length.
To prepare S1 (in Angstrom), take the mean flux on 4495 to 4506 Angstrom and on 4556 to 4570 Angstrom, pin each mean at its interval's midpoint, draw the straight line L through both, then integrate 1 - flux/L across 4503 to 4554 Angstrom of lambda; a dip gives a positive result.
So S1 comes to 4.89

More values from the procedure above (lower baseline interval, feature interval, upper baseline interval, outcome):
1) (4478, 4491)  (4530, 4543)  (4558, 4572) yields 2.33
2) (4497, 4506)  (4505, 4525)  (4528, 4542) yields -1.43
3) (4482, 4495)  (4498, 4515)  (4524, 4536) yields -3.18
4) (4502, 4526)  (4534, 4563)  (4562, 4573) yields 2.08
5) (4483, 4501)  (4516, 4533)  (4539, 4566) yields 1.70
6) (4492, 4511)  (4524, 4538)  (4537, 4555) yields 2.75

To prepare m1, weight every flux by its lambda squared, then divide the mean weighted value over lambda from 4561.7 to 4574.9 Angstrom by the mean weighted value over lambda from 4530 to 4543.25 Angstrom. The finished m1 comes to 1.3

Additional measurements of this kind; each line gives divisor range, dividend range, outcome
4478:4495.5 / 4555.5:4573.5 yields 1.26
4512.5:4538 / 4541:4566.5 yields 1.20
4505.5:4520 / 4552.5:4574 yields 1.12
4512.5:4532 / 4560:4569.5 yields 1.26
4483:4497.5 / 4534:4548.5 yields 1.04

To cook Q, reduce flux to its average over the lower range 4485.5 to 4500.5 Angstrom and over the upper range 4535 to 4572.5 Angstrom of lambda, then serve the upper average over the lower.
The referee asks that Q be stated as 1.1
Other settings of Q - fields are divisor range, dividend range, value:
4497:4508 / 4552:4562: 1.05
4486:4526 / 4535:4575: 1.08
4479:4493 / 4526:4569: 1.05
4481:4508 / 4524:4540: 0.85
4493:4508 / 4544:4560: 1.02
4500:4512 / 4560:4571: 1.09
